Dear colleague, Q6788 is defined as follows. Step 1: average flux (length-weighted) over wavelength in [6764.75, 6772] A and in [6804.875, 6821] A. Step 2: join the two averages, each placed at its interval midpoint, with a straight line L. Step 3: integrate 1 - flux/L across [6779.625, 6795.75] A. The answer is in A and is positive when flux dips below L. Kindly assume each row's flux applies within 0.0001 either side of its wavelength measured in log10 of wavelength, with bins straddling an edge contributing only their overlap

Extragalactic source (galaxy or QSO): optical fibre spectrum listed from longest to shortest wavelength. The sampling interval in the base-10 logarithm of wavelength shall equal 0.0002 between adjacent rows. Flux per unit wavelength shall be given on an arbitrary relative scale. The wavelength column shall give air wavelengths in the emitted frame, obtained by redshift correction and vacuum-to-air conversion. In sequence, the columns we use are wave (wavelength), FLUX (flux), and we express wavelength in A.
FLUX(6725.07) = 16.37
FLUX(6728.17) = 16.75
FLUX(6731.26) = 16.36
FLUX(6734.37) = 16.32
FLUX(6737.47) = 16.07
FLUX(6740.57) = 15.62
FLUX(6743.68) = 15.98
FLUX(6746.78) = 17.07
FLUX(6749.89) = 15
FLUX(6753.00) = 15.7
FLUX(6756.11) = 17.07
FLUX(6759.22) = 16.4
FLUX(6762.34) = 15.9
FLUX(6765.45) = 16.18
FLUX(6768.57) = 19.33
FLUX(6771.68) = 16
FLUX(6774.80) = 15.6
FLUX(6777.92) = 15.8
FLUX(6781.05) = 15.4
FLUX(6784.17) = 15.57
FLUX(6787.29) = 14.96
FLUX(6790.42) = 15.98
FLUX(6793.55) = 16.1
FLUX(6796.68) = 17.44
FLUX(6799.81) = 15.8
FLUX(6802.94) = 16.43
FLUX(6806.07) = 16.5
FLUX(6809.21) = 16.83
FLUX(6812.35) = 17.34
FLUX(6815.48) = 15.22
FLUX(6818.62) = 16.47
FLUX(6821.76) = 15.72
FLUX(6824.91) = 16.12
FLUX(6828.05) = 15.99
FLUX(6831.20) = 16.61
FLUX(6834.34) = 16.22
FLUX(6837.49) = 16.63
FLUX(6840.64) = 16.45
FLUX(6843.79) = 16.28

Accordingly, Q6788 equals 1.3 A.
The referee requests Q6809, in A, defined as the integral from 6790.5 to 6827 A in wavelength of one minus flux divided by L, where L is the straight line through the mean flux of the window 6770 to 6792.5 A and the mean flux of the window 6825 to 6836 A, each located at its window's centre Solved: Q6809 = -0.80 A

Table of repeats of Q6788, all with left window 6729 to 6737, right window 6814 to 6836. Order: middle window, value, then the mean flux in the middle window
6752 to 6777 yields -0.4 A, 16.5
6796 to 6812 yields -0.5 A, 16.6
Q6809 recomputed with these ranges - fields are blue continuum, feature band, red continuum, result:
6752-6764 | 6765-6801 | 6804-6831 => 0.2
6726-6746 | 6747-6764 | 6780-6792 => -0.2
